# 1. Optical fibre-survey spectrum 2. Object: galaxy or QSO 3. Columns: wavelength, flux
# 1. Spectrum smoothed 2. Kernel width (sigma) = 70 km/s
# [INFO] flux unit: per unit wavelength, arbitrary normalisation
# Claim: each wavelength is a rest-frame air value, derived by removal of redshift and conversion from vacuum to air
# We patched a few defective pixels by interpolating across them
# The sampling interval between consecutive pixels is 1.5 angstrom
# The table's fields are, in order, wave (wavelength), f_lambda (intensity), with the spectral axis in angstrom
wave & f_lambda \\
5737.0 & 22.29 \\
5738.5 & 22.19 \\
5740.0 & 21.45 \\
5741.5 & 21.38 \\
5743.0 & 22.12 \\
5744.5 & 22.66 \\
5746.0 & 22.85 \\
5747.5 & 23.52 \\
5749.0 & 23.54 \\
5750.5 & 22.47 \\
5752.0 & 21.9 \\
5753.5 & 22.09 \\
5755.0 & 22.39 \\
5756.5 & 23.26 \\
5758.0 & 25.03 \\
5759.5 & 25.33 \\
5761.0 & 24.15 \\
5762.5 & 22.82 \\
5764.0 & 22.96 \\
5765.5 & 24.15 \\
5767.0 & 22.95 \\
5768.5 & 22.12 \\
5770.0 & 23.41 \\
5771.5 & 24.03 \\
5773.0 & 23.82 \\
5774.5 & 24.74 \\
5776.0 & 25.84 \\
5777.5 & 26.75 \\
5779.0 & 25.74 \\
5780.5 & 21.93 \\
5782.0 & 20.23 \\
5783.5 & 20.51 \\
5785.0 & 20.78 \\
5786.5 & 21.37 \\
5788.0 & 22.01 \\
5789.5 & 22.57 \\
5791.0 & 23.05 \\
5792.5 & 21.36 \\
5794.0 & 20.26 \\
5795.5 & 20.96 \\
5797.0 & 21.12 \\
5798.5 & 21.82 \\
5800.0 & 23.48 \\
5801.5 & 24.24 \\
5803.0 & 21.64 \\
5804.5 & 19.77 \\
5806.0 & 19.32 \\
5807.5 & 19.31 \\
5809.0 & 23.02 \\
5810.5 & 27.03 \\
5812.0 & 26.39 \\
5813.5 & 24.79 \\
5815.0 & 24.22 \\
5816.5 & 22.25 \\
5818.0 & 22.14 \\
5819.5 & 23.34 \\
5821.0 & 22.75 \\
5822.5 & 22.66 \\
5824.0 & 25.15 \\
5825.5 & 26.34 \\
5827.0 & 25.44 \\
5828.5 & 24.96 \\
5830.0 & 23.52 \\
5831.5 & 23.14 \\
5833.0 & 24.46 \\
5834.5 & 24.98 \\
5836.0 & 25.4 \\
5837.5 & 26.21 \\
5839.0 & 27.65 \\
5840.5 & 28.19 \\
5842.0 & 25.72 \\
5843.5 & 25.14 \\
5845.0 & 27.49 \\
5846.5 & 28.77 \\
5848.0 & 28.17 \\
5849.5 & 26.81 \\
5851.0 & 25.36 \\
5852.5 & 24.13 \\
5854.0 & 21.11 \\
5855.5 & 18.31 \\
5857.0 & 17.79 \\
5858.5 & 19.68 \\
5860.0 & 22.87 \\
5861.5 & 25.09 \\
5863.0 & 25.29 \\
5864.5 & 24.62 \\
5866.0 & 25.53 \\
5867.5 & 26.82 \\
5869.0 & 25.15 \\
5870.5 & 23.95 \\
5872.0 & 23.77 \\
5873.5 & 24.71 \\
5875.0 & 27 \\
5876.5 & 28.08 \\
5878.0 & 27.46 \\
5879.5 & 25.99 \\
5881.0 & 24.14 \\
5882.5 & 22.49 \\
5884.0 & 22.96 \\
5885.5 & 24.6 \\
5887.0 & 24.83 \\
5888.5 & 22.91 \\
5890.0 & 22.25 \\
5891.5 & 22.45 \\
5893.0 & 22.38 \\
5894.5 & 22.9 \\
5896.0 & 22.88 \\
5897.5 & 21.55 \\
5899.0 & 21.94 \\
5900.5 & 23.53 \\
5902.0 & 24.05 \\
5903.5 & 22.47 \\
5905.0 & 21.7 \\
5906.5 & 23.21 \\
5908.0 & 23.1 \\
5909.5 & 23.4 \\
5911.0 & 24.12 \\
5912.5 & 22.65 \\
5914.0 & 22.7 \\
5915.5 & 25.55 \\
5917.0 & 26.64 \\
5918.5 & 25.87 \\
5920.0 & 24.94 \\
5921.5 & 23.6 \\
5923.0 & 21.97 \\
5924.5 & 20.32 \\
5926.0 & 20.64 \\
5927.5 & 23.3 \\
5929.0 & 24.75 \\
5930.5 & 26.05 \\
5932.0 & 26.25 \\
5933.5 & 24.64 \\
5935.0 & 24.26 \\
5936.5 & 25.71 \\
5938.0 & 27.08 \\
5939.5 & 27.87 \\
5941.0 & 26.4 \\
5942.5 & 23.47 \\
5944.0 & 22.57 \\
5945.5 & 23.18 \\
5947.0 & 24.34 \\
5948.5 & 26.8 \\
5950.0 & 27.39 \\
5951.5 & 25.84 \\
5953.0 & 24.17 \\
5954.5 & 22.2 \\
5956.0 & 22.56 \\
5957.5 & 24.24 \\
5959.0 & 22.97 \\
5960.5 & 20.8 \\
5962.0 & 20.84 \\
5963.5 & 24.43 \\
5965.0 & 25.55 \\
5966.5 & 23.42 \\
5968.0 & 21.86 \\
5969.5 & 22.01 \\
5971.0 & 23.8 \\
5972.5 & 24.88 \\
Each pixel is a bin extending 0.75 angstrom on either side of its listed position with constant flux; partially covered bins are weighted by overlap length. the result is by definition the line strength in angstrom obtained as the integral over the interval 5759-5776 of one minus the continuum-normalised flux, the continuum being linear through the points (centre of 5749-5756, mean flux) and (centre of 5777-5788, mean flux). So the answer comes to -1.1 angstrom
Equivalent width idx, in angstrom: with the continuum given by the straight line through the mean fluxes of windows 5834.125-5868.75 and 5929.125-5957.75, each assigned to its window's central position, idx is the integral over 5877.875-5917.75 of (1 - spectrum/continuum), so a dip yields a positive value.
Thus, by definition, 2.35 angstrom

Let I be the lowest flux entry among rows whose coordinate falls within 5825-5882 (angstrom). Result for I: 17.79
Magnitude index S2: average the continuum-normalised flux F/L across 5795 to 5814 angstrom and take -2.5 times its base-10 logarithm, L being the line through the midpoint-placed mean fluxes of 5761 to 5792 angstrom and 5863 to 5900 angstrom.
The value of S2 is 0.04 mag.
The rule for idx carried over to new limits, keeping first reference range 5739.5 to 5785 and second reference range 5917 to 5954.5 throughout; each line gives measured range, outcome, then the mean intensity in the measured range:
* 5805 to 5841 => -0.8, 24.2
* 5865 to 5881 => -1.1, 25.7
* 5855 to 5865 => 0.8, 22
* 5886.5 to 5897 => 0.6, 22.9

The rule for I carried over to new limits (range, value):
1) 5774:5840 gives 19.31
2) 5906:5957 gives 20.32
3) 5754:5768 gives 22.39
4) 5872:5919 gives 21.55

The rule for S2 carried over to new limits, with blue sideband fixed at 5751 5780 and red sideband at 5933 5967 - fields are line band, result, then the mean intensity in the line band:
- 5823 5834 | -0.029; 24.7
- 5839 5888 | -0.029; 24.8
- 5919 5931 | 0.051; 23.2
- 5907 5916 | 0.034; 23.5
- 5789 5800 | 0.106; 21.7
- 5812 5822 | 0.024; 23.5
